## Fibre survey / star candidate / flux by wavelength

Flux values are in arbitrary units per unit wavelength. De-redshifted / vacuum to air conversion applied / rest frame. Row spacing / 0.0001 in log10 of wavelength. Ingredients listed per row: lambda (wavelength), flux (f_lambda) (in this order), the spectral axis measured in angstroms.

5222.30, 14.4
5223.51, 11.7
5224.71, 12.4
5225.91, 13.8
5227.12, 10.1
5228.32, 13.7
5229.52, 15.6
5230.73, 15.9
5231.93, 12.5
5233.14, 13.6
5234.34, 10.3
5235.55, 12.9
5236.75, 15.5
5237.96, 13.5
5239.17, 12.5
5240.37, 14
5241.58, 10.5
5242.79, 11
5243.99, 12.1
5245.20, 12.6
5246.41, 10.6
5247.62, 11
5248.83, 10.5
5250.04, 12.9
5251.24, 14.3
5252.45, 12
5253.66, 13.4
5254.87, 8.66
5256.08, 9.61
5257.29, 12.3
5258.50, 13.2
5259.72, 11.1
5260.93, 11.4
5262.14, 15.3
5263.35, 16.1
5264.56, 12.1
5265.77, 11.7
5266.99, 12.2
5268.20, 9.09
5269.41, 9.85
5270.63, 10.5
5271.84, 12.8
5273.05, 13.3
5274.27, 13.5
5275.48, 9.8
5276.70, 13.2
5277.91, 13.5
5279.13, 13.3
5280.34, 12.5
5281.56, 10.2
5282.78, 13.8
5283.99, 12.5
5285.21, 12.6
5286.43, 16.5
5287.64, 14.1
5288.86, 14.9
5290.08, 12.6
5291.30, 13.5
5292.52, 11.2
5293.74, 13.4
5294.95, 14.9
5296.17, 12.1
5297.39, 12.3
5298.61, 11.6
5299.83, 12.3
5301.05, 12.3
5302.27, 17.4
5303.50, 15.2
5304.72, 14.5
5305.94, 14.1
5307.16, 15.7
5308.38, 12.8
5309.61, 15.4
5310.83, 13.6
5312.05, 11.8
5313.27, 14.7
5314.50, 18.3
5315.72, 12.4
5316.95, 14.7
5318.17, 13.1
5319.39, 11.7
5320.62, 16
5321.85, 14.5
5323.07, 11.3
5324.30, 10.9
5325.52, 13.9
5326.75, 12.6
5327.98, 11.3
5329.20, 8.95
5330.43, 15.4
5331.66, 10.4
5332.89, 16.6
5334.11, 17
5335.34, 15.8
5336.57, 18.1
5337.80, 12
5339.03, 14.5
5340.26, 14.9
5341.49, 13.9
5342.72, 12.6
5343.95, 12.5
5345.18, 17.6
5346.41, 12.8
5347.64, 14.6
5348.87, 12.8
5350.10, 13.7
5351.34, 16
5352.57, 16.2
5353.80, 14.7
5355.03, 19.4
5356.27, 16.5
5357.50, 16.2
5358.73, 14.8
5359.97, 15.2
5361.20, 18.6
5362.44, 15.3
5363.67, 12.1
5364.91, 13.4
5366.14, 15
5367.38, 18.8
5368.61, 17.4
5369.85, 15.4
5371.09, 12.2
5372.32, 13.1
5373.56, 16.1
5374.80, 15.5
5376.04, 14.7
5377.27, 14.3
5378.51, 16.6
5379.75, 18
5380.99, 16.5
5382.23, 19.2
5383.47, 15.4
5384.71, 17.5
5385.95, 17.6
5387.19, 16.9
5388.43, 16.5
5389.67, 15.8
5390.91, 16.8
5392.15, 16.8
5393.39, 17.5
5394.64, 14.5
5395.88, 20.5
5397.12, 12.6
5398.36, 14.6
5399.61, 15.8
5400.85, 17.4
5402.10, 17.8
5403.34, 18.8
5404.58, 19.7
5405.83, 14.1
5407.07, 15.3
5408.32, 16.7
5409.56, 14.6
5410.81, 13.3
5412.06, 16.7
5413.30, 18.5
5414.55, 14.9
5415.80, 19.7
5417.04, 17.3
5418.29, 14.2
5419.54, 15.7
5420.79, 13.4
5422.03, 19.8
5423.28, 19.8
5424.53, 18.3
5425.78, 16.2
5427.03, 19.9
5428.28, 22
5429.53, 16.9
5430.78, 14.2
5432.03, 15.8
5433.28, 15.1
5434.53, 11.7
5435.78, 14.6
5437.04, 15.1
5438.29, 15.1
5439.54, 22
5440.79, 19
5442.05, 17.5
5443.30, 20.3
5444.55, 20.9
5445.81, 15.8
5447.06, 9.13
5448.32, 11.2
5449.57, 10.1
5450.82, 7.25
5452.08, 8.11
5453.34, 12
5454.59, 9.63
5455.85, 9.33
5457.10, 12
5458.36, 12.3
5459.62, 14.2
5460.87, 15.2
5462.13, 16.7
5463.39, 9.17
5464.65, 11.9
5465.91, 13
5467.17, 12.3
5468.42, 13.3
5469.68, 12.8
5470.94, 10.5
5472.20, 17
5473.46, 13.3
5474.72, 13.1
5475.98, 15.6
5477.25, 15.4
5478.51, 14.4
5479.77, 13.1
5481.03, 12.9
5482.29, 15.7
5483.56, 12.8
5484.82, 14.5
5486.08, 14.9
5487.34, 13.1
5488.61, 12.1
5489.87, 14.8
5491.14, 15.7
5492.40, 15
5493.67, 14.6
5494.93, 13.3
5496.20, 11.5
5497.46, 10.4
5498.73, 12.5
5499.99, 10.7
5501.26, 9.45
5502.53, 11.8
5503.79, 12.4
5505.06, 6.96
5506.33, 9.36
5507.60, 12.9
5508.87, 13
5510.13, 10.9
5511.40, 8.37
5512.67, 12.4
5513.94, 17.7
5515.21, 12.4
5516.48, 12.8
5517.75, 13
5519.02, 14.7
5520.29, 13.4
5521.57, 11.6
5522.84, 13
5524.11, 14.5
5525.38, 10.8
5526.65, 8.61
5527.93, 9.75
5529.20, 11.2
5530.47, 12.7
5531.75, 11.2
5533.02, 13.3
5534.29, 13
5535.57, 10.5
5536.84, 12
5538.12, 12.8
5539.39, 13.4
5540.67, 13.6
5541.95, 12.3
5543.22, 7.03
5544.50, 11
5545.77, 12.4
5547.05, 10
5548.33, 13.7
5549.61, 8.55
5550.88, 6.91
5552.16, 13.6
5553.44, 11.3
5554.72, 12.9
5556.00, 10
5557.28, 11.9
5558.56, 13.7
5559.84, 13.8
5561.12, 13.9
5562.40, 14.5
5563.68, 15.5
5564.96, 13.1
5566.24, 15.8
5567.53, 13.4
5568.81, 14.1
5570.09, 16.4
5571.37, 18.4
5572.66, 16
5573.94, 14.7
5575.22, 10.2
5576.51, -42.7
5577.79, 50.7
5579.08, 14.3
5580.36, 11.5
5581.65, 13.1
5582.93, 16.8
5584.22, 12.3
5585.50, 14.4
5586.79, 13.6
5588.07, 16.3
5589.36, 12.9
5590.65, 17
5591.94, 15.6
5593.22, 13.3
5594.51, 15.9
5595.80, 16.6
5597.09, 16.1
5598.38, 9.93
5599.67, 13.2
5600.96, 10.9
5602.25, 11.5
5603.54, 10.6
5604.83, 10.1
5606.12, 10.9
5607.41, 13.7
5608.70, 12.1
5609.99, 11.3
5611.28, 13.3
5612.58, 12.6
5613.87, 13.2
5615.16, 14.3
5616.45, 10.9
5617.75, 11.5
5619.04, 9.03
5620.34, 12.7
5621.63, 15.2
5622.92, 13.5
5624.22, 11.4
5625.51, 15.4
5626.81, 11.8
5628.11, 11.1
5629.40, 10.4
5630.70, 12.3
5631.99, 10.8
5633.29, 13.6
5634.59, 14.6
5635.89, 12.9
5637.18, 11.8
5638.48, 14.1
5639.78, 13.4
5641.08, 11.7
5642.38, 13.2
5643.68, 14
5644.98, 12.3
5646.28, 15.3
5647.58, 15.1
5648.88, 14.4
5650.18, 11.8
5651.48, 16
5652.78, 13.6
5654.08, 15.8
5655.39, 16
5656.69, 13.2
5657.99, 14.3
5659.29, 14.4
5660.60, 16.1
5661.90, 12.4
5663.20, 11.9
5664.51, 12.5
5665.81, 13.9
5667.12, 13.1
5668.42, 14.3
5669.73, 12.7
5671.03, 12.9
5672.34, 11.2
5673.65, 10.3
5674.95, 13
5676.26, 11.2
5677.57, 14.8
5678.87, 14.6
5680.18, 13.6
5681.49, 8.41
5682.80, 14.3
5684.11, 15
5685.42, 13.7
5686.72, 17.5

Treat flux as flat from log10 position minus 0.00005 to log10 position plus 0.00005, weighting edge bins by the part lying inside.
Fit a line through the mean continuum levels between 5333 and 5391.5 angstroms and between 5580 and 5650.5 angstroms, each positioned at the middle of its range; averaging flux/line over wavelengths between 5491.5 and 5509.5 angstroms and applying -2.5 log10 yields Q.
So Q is 0.20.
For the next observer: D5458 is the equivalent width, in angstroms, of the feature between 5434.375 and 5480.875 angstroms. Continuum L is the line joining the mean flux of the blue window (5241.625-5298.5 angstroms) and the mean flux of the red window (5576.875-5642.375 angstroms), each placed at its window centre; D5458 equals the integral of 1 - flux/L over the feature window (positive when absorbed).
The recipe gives -2.4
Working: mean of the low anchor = 12.4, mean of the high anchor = 13.5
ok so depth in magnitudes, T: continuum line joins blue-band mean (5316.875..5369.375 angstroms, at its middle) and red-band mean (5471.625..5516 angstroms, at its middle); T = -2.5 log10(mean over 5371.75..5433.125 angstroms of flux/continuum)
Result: -0.19 mag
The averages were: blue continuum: 14.5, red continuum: 13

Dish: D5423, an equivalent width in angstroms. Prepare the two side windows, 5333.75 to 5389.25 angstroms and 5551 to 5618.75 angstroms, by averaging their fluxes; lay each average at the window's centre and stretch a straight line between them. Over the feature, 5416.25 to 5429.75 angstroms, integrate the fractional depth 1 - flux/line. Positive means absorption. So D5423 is -2.6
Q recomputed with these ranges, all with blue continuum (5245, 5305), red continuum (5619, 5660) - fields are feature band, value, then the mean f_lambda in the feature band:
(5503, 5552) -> 0.124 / 11.7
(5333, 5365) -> -0.184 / 15.1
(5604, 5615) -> 0.091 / 12.2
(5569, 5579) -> 0.088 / 12.2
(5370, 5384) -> -0.214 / 15.6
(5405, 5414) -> -0.214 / 15.7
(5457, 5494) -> -0.058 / 13.7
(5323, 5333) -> 0.043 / 12.2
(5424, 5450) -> -0.249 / 16.3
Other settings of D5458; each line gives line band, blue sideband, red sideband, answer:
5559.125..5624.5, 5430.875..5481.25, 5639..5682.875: 1.8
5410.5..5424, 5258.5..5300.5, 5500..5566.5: -4.9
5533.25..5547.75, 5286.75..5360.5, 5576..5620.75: 1.5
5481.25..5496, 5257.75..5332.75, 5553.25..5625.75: -1.2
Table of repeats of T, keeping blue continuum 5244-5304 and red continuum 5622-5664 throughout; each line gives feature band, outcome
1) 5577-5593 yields -0.25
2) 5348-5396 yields -0.24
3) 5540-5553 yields 0.20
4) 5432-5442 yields -0.24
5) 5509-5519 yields 0.04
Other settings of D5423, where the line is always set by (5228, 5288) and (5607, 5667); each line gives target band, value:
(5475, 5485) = -1.06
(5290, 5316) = -2.47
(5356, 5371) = -3.43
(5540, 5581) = 2.36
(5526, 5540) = 1.40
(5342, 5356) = -2.42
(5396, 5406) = -3.07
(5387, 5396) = -2.82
